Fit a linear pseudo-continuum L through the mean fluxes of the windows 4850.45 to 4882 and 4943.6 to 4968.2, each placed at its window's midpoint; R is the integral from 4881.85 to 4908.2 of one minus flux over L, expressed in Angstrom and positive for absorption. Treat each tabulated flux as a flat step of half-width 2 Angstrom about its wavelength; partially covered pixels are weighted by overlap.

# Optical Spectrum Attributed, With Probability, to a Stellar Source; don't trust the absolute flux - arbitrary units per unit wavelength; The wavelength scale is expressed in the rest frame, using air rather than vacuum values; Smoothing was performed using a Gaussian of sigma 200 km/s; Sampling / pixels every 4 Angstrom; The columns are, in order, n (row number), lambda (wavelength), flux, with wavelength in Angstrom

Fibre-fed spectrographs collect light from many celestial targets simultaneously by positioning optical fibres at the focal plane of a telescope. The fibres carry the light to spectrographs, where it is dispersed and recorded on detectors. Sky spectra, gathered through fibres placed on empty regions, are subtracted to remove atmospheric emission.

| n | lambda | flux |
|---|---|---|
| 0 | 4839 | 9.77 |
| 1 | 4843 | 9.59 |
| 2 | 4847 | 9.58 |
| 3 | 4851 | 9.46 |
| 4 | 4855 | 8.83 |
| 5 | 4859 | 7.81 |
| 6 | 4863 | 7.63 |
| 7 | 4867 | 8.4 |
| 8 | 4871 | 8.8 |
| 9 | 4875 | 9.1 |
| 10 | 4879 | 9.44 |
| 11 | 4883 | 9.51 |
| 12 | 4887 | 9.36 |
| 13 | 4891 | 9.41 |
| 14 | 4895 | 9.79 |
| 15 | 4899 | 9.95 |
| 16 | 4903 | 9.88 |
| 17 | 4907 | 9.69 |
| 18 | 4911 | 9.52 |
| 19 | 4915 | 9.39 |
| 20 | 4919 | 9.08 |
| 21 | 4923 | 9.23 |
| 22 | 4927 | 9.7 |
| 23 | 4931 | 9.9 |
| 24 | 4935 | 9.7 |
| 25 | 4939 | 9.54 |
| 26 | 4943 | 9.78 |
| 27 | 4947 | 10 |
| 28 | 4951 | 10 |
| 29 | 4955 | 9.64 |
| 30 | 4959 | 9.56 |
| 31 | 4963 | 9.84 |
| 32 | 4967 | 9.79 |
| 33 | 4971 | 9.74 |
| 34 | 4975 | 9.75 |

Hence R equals -1.8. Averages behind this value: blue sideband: 8.67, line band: 9.66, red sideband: 9.8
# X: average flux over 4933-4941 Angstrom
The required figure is 9.62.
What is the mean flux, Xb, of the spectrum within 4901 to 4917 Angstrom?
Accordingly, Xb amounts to 9.62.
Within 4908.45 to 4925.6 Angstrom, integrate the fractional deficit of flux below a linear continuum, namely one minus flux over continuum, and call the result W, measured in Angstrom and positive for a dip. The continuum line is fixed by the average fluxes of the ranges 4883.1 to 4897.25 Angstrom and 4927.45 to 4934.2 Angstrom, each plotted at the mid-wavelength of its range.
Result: 0.68 Angstrom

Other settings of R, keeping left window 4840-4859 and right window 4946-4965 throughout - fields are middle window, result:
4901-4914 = -0.18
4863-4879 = 1.08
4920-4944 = 0.14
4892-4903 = -0.40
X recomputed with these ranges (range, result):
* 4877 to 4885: 9.47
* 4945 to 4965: 9.81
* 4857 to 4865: 7.72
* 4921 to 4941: 9.61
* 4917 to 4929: 9.34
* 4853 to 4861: 8.32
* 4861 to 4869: 8.02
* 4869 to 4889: 9.24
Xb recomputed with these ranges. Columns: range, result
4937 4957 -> 9.79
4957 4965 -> 9.7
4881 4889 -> 9.43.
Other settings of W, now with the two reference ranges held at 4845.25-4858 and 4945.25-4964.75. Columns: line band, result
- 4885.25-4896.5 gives -0.12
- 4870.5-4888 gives 0.12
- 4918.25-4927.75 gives 0.28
